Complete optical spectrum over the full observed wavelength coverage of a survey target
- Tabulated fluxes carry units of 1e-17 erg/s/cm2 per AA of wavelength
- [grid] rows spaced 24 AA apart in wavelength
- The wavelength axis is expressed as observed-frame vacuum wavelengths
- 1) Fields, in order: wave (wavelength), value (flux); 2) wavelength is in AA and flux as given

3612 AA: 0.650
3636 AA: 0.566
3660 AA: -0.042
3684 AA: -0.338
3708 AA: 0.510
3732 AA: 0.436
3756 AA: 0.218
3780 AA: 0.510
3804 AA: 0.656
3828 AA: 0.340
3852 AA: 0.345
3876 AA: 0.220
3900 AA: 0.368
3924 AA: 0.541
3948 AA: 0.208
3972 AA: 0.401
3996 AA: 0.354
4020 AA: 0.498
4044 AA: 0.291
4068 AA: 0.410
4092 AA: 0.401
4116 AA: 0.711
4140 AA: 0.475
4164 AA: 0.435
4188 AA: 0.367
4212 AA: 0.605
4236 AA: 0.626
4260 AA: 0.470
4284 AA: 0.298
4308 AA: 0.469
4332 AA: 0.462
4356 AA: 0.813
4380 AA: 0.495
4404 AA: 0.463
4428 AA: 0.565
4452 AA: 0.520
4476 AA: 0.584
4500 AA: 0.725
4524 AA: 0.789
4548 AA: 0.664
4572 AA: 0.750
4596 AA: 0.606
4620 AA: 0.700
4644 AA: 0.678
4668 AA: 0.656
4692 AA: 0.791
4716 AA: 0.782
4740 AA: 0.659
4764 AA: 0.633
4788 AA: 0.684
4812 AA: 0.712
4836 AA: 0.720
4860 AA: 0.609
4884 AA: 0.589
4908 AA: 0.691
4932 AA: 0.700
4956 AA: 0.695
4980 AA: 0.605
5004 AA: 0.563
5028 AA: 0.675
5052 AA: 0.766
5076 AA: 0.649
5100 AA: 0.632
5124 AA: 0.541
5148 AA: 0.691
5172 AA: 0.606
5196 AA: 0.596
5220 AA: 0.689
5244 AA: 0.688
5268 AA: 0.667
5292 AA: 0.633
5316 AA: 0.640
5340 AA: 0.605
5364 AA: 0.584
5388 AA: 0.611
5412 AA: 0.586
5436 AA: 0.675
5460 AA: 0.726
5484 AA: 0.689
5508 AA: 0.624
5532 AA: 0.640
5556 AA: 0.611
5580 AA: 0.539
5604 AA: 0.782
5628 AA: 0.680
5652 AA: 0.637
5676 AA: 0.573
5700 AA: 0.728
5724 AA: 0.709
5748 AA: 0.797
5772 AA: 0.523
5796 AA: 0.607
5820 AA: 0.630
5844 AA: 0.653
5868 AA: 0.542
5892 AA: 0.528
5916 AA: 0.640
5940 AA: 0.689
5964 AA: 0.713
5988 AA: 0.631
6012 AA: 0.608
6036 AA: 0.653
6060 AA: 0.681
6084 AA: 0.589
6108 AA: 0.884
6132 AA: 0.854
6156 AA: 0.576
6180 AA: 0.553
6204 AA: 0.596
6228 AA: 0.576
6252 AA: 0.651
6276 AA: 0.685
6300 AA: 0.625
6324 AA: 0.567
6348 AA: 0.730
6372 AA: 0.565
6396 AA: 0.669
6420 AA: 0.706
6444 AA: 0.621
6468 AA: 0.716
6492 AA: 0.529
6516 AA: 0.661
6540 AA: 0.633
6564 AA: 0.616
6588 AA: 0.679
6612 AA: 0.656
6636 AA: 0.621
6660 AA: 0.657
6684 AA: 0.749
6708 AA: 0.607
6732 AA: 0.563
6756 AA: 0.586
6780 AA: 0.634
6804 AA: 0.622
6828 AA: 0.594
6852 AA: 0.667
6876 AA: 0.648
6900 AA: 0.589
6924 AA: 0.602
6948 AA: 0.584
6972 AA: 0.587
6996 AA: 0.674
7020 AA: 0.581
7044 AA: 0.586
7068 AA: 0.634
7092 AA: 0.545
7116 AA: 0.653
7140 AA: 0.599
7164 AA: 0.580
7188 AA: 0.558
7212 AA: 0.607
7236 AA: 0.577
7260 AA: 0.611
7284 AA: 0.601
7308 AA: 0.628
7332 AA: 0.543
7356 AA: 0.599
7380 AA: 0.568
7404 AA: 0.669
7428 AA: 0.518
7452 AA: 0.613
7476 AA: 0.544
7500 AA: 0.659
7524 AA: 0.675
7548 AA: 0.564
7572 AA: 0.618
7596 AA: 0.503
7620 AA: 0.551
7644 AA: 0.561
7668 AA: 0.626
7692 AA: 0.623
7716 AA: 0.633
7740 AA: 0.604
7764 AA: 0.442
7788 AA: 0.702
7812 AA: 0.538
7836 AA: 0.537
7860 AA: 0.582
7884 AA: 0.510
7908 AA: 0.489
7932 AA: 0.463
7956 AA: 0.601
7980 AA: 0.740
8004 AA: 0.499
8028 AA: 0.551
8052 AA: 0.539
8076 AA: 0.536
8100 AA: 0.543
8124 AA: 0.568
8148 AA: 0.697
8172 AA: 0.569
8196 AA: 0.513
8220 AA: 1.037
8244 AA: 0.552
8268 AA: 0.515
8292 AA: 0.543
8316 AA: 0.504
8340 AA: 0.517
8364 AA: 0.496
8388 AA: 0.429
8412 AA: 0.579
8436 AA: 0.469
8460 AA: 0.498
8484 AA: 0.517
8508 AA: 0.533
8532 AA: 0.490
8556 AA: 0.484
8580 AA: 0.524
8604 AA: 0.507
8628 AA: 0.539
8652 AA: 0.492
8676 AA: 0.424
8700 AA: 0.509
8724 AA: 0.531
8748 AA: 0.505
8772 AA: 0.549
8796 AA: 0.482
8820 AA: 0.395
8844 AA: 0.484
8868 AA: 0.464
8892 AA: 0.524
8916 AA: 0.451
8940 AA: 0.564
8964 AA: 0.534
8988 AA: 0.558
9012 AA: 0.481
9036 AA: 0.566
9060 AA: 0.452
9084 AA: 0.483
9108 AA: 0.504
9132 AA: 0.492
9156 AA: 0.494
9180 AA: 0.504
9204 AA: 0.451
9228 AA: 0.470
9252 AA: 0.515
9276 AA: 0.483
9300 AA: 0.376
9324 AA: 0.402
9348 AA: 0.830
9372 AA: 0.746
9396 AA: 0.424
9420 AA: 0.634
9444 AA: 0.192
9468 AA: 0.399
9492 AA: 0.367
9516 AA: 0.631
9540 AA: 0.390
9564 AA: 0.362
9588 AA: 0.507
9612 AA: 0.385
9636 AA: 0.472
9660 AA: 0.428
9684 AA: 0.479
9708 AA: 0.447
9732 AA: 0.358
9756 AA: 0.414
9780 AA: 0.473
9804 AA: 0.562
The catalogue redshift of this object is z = 0.64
